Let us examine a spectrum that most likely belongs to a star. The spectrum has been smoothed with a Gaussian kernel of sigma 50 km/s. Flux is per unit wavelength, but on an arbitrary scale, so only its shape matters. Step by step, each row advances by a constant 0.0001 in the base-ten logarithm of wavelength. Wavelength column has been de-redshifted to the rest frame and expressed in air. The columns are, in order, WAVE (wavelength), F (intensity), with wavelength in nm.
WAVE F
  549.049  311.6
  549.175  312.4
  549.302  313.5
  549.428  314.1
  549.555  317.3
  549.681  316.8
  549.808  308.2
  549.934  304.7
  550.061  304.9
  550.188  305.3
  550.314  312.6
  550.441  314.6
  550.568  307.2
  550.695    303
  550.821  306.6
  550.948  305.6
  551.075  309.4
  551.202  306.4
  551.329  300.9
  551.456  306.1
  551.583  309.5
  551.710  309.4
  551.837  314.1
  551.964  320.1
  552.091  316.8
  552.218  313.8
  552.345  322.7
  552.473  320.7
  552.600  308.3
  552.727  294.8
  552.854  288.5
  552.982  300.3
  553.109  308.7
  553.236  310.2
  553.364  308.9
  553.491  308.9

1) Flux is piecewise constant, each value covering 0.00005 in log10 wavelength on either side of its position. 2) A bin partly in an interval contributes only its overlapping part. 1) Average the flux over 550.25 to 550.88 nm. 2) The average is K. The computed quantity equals 309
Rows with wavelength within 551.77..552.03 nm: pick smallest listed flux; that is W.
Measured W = 314.1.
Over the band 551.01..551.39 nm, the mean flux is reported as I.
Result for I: 305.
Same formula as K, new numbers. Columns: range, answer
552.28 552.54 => 321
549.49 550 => 312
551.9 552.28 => 317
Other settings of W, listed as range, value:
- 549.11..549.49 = 312.4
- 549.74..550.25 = 304.7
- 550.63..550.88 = 303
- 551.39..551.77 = 306.1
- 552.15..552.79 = 294.8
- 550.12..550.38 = 305.3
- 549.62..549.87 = 308.2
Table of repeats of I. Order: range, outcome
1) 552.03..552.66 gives 316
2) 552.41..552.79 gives 308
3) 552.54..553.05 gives 298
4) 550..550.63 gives 309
